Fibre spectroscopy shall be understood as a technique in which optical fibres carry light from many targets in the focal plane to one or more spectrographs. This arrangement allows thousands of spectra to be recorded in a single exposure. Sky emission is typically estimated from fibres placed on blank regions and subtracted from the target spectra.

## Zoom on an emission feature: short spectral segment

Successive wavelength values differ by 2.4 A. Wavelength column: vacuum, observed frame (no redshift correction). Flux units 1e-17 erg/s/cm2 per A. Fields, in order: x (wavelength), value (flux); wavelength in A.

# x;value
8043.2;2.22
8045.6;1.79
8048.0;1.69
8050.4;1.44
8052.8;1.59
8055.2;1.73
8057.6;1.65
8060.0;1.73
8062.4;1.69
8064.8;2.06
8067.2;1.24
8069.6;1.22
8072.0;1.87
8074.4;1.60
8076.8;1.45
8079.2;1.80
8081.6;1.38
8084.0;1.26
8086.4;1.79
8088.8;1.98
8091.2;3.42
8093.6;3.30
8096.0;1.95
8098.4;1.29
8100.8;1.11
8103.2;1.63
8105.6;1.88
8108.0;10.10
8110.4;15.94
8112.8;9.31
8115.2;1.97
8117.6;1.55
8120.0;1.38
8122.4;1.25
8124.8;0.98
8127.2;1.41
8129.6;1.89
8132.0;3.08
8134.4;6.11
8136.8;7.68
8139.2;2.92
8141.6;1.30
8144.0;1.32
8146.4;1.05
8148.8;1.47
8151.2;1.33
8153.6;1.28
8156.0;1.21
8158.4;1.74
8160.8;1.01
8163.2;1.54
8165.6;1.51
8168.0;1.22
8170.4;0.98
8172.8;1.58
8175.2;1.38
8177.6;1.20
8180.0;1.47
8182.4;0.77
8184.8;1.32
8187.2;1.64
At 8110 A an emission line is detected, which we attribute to Halpha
